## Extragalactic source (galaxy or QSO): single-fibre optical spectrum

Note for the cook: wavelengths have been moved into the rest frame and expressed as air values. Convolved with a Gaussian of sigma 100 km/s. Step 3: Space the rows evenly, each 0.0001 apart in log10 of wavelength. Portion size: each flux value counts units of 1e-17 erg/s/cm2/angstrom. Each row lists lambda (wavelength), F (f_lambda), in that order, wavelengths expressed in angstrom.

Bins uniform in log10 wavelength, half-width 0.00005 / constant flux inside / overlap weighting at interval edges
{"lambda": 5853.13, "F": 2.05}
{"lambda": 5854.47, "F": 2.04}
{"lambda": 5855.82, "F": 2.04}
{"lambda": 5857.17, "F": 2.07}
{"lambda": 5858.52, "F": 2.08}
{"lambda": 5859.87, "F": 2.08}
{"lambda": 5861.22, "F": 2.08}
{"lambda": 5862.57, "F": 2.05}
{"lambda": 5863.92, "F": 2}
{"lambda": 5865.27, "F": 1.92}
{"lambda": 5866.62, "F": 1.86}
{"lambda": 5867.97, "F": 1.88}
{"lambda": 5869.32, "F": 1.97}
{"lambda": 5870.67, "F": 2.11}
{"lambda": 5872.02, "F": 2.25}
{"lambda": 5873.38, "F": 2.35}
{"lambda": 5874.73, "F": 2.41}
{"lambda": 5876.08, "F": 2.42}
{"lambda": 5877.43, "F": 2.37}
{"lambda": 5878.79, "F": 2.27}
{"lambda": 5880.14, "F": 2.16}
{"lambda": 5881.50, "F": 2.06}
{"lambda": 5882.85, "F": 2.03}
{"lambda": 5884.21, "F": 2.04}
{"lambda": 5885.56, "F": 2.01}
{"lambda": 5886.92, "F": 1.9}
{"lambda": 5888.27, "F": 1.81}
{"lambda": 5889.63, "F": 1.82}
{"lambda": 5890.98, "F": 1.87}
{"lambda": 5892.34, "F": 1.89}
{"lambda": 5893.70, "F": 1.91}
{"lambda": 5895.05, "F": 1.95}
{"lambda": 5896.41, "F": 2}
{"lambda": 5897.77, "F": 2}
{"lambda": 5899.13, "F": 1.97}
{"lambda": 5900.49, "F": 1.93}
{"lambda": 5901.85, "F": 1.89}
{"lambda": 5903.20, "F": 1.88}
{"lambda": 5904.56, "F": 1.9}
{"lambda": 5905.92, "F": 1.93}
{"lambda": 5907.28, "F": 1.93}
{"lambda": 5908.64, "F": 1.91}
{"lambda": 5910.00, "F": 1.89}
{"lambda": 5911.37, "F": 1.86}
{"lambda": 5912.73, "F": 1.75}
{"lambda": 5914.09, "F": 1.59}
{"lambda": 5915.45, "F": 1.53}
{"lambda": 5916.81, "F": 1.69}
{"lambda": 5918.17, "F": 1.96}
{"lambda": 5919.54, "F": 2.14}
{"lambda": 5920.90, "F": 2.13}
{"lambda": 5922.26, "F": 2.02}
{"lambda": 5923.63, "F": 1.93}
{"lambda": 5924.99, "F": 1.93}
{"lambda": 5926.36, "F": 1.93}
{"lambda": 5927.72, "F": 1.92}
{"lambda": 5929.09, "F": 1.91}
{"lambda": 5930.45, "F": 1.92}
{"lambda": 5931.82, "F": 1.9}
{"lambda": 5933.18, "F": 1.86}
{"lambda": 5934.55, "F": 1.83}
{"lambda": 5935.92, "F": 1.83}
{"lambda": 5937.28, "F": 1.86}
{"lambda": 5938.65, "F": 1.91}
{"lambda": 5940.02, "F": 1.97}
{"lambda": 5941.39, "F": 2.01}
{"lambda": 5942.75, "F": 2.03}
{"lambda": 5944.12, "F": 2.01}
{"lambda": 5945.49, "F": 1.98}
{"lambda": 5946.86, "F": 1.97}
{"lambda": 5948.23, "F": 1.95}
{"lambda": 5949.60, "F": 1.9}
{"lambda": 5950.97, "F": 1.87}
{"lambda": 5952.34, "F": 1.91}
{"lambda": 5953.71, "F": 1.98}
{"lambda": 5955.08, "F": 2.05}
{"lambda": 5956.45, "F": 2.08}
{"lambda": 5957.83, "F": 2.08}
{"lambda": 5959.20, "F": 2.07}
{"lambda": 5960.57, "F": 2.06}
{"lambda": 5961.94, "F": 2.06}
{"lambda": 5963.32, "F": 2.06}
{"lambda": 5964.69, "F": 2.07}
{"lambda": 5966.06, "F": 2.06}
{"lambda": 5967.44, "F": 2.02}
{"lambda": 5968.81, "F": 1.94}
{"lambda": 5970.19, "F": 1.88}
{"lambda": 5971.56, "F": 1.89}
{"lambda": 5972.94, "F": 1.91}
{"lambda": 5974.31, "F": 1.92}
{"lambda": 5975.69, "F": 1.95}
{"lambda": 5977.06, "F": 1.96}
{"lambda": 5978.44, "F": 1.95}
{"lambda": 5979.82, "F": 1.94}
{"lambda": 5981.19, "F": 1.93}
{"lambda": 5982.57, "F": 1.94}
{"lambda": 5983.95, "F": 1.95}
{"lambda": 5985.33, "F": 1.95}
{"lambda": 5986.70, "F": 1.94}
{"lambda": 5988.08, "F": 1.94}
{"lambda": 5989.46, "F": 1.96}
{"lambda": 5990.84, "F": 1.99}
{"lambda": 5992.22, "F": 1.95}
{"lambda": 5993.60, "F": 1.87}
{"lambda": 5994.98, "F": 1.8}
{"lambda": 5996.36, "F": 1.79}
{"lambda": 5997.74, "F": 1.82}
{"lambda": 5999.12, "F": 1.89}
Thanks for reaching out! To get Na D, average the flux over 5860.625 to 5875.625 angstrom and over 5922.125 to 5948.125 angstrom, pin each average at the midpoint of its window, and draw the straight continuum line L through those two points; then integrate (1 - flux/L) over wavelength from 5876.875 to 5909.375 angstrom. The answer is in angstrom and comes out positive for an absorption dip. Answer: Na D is 0.9 angstrom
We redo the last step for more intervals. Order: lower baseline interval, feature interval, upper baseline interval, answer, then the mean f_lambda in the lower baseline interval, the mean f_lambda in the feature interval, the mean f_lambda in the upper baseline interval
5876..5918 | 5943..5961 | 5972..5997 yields -0.6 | 1.93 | 1.99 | 1.92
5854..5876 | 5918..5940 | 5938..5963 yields 0.9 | 2.08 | 1.94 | 1.99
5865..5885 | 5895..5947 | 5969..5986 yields 3.5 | 2.14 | 1.91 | 1.93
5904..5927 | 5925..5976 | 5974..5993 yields -1.2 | 1.88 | 1.96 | 1.95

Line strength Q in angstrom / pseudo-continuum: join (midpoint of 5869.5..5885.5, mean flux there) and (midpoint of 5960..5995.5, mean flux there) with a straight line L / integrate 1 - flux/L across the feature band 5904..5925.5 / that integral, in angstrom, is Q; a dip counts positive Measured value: 2.4 angstrom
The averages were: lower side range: 2.21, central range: 1.88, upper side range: 1.96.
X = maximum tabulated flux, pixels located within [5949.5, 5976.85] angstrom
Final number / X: 2.08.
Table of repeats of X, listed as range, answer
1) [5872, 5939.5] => 2.42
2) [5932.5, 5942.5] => 2.01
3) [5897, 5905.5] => 2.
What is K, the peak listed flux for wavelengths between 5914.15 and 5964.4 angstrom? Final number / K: 2.14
